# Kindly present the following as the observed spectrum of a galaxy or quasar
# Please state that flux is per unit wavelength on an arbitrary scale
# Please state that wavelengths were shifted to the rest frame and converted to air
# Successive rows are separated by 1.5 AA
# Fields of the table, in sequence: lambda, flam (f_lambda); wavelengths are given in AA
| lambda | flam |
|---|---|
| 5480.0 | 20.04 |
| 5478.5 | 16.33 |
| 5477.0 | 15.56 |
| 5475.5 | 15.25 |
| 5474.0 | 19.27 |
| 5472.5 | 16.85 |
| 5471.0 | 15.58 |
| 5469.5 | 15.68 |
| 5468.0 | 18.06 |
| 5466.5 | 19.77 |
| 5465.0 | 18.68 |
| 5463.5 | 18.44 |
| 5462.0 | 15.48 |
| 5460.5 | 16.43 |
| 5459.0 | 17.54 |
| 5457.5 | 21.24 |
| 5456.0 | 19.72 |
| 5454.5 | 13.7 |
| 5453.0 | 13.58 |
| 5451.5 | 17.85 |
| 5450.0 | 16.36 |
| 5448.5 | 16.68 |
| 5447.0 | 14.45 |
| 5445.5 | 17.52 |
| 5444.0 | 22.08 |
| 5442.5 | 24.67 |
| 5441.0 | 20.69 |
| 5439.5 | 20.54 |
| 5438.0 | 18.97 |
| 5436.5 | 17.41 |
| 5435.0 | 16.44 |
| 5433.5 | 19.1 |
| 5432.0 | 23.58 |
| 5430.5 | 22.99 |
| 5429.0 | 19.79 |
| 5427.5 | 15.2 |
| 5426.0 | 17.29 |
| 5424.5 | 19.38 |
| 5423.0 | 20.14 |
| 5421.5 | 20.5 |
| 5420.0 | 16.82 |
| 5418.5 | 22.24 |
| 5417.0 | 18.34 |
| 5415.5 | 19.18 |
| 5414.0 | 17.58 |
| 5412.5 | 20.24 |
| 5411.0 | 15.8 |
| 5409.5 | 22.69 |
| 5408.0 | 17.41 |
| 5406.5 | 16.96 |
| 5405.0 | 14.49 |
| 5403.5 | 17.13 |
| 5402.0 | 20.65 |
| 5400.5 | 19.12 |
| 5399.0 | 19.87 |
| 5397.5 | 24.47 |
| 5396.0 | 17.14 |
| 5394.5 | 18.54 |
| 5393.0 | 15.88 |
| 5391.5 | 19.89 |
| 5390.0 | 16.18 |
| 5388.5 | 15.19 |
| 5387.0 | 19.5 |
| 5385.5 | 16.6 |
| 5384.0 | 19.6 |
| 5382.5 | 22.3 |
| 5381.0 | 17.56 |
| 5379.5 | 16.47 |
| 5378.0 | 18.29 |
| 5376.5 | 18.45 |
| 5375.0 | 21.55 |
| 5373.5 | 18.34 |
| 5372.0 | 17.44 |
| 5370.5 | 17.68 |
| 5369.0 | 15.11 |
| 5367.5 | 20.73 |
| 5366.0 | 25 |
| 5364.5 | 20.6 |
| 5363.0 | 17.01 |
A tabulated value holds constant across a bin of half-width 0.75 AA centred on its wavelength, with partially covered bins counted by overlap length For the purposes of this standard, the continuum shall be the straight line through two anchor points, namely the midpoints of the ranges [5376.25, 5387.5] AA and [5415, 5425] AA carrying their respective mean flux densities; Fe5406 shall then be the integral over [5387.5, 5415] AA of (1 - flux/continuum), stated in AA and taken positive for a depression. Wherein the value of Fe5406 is 1.09 AA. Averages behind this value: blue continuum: 18.6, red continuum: 19.5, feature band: 18.3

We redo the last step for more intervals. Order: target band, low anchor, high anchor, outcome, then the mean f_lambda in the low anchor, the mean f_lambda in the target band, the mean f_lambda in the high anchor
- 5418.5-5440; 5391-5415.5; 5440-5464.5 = -1.16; 18.6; 19.2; 17.9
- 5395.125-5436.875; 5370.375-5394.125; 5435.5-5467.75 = -1.90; 18.2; 19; 18.2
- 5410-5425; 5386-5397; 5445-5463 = -1.60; 17.6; 19.1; 16.7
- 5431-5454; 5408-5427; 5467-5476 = -0.73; 19.1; 18.7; 16.9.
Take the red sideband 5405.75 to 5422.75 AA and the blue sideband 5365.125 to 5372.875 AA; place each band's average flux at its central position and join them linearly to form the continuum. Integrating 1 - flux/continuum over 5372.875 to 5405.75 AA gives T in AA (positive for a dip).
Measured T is 0.98 AA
